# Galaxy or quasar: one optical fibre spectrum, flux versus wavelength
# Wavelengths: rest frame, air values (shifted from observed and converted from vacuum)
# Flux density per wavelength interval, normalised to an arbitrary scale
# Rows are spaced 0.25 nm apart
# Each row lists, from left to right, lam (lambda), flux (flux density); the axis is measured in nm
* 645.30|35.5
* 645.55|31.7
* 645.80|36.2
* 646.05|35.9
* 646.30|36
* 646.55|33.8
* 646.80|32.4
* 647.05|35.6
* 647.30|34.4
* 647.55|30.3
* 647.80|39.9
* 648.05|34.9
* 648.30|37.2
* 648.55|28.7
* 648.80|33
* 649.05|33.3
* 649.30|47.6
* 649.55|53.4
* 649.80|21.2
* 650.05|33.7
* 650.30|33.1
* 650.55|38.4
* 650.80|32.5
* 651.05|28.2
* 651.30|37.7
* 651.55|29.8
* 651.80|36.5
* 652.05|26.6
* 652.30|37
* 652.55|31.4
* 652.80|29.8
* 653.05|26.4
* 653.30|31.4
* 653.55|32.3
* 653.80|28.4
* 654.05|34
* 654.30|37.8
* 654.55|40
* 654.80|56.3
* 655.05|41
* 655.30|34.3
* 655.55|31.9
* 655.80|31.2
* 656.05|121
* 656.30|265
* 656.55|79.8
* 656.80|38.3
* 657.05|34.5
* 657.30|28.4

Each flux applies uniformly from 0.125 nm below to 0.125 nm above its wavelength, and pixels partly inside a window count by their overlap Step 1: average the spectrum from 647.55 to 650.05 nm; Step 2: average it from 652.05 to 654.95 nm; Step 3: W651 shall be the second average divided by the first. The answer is 1.0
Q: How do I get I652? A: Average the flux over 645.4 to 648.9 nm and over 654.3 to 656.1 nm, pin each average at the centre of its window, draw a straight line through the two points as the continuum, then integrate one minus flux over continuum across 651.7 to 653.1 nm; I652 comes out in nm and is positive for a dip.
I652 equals 0.36 nm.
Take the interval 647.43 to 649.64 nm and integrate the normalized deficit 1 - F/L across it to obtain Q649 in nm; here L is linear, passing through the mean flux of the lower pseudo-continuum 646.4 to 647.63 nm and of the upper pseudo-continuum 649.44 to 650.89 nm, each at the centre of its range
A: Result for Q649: -0.19 nm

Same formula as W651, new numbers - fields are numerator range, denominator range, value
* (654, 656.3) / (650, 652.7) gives 1.80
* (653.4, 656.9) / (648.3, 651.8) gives 1.79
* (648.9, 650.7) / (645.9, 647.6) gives 1.08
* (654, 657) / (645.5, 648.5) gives 1.94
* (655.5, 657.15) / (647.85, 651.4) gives 2.53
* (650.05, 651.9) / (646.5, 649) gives 0.99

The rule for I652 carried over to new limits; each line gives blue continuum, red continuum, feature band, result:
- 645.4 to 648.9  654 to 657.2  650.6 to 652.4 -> 0.625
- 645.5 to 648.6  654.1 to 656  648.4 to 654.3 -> 0.778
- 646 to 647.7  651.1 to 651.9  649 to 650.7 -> -0.166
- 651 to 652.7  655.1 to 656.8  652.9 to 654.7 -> 0.783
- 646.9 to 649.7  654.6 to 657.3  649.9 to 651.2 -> 0.380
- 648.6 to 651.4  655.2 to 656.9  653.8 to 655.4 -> 0.753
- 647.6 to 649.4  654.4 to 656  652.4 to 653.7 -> 0.330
